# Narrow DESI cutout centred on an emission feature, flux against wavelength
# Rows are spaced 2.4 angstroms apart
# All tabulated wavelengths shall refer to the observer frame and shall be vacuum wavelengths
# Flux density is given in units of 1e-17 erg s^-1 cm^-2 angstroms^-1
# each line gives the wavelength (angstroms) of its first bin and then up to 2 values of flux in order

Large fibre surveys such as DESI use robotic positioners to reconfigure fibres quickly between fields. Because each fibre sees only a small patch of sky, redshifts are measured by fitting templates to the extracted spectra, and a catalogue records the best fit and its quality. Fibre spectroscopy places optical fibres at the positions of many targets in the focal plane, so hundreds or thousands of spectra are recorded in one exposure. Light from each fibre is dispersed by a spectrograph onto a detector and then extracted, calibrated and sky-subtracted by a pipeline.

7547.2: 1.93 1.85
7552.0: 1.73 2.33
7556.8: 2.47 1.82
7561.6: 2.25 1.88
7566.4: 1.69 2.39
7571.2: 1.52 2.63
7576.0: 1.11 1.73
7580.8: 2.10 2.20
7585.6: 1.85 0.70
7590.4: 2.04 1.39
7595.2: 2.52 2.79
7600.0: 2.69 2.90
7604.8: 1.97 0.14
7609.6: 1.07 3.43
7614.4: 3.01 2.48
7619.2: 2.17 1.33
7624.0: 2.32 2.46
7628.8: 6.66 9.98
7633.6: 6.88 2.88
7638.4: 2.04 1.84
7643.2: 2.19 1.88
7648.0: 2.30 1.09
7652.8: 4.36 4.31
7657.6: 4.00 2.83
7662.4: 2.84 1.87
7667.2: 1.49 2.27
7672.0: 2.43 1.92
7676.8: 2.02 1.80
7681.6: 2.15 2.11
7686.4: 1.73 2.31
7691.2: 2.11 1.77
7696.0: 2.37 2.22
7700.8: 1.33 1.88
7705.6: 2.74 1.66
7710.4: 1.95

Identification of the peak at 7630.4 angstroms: H-alpha 6563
